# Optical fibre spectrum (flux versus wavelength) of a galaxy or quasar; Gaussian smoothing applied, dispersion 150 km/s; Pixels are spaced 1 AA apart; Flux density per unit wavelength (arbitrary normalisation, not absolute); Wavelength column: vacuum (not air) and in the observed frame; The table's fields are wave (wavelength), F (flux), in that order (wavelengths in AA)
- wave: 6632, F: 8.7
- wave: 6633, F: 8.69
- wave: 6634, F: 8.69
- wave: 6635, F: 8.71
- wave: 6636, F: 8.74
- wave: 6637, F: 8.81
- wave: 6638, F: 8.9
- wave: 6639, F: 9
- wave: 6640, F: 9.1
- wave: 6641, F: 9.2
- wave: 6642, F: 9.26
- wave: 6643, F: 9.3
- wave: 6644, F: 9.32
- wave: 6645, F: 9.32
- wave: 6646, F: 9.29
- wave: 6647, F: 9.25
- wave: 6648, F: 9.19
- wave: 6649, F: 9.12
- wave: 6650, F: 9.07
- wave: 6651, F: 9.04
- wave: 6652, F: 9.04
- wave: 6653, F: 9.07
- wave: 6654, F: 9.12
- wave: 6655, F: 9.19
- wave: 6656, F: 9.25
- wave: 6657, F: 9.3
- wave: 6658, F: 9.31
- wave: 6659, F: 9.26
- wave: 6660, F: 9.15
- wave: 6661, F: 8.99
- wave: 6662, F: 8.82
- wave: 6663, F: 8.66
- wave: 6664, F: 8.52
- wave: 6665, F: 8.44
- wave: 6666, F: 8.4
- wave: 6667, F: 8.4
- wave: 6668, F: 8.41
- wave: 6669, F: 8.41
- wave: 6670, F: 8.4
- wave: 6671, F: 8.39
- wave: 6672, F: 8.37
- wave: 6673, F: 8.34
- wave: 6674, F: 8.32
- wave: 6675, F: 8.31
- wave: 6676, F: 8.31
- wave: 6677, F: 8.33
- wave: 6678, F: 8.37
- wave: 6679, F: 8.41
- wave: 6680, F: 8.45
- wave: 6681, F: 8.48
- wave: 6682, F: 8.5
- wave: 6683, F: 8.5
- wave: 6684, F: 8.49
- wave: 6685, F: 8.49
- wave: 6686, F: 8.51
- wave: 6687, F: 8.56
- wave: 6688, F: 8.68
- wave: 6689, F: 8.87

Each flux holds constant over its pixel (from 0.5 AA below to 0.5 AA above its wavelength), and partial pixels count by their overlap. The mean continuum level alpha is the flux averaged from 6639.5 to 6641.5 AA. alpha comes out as 9.15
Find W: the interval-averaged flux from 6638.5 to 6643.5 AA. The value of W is 9.17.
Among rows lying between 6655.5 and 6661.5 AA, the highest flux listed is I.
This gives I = 9.31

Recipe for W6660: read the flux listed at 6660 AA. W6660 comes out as 9.15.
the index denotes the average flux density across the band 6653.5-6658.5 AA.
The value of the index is 9.23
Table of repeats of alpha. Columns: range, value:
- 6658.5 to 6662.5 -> 9.05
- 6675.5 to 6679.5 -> 8.36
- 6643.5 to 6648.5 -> 9.27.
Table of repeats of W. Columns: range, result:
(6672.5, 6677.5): 8.32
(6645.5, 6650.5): 9.18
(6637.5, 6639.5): 8.95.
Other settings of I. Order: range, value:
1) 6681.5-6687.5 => 8.56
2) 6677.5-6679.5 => 8.41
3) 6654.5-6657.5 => 9.3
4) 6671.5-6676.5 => 8.37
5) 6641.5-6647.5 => 9.32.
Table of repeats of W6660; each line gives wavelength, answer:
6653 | 9.07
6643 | 9.3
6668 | 8.41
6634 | 8.69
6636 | 8.74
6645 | 9.32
